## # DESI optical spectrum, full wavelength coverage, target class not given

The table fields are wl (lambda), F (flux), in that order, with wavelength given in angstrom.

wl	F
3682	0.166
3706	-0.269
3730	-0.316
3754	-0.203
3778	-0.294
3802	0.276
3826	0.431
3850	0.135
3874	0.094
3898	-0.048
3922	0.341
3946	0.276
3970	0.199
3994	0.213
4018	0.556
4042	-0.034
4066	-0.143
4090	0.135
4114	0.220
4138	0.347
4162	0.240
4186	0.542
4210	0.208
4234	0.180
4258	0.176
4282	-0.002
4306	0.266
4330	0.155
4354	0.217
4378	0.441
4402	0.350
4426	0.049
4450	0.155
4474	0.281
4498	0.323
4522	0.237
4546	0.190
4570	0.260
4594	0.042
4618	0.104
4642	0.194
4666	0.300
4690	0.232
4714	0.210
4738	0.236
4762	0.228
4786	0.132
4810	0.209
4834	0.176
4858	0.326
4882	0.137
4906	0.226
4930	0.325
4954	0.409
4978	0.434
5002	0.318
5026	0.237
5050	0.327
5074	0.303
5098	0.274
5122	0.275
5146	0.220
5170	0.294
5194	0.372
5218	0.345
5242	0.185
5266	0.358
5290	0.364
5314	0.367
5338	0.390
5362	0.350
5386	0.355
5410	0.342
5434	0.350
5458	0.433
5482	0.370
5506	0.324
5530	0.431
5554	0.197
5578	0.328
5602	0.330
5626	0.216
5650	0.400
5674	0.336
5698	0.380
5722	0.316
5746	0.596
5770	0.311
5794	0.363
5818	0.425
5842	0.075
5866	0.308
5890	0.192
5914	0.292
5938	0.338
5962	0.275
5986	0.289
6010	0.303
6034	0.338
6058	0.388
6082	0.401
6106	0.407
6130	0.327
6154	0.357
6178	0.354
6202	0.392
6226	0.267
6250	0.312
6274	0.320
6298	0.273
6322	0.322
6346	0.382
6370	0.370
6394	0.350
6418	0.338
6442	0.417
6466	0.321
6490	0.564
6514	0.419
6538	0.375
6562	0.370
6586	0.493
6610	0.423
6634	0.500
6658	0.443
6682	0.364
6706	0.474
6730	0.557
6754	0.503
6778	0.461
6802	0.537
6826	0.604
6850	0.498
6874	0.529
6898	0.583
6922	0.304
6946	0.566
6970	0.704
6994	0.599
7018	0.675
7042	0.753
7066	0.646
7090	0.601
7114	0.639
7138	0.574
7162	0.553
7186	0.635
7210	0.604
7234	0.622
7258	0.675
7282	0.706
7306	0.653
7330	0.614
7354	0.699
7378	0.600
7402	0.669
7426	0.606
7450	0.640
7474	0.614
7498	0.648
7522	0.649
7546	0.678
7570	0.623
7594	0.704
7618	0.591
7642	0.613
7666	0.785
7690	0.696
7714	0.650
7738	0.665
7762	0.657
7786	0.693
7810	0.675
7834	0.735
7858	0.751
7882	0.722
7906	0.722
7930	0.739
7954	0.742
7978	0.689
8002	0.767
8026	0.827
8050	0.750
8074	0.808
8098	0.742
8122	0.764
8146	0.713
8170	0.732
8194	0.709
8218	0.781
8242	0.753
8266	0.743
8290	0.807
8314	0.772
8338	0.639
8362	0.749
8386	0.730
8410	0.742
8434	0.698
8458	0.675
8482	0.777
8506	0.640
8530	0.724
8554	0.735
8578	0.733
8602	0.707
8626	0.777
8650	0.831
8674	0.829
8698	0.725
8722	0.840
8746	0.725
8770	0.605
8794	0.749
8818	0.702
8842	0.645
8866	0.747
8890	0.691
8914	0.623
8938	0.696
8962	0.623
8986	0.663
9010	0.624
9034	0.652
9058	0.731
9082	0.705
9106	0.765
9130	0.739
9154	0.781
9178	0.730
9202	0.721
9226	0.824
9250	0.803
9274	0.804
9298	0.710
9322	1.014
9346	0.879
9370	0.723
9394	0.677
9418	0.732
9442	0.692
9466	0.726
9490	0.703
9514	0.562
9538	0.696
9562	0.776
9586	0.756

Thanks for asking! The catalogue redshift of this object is 0.74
